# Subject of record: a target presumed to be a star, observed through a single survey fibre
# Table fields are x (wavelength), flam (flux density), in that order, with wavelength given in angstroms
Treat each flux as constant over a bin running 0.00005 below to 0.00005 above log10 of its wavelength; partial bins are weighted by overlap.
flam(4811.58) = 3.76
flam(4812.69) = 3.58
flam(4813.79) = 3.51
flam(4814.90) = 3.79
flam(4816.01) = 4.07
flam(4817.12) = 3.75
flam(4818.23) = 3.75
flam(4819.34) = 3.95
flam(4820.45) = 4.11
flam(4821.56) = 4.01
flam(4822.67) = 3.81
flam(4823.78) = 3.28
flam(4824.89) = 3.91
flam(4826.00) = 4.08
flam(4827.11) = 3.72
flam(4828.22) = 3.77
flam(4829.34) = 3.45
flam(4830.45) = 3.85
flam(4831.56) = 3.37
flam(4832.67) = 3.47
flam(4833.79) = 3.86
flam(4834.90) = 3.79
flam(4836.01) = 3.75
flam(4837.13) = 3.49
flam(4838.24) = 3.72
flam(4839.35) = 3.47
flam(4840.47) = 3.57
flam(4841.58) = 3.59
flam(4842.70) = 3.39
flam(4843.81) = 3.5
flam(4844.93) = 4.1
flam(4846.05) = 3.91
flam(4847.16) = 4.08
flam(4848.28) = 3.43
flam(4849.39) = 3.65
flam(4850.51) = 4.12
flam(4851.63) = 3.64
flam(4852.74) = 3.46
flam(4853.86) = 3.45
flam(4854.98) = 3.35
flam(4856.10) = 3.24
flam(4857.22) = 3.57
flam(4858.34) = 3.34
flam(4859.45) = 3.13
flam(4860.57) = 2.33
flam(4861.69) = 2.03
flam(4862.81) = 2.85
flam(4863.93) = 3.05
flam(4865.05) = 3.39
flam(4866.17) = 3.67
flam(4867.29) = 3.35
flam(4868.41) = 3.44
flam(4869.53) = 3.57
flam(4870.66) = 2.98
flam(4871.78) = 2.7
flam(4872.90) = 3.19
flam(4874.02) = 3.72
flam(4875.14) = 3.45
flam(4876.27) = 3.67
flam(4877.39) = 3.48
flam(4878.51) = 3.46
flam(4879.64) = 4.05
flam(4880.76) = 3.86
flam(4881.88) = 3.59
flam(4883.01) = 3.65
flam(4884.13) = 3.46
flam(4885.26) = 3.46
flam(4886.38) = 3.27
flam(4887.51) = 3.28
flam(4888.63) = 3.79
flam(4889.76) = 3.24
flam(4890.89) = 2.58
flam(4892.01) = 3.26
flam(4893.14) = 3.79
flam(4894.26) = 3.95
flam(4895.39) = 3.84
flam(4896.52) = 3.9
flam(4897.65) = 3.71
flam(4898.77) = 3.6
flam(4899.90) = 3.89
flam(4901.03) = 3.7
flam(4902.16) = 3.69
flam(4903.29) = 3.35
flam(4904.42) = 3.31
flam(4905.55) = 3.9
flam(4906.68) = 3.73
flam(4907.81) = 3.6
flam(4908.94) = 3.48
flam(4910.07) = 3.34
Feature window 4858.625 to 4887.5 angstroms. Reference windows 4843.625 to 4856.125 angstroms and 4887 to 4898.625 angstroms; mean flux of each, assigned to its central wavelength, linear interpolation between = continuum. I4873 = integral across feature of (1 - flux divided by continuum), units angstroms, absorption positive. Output 2.3 angstroms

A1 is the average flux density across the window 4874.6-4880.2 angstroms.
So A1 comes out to 3.62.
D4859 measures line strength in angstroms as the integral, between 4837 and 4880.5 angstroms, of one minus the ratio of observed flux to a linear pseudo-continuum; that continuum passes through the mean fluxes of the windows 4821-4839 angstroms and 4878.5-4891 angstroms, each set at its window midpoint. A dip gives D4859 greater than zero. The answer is 2.1 angstroms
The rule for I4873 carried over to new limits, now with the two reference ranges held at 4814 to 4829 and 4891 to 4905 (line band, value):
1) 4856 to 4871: 2.4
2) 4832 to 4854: 0.6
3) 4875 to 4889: 0.4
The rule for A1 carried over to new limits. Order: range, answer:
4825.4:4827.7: 3.91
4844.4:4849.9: 3.84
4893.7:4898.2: 3.85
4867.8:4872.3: 3.18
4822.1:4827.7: 3.76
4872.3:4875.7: 3.45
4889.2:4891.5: 2.92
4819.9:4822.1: 4.06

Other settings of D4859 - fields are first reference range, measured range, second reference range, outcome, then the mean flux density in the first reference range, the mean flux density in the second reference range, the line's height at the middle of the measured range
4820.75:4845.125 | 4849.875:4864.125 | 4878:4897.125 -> 1.7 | 3.68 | 3.55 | 3.62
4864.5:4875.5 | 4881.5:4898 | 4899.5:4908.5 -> 0.0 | 3.34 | 3.64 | 3.51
